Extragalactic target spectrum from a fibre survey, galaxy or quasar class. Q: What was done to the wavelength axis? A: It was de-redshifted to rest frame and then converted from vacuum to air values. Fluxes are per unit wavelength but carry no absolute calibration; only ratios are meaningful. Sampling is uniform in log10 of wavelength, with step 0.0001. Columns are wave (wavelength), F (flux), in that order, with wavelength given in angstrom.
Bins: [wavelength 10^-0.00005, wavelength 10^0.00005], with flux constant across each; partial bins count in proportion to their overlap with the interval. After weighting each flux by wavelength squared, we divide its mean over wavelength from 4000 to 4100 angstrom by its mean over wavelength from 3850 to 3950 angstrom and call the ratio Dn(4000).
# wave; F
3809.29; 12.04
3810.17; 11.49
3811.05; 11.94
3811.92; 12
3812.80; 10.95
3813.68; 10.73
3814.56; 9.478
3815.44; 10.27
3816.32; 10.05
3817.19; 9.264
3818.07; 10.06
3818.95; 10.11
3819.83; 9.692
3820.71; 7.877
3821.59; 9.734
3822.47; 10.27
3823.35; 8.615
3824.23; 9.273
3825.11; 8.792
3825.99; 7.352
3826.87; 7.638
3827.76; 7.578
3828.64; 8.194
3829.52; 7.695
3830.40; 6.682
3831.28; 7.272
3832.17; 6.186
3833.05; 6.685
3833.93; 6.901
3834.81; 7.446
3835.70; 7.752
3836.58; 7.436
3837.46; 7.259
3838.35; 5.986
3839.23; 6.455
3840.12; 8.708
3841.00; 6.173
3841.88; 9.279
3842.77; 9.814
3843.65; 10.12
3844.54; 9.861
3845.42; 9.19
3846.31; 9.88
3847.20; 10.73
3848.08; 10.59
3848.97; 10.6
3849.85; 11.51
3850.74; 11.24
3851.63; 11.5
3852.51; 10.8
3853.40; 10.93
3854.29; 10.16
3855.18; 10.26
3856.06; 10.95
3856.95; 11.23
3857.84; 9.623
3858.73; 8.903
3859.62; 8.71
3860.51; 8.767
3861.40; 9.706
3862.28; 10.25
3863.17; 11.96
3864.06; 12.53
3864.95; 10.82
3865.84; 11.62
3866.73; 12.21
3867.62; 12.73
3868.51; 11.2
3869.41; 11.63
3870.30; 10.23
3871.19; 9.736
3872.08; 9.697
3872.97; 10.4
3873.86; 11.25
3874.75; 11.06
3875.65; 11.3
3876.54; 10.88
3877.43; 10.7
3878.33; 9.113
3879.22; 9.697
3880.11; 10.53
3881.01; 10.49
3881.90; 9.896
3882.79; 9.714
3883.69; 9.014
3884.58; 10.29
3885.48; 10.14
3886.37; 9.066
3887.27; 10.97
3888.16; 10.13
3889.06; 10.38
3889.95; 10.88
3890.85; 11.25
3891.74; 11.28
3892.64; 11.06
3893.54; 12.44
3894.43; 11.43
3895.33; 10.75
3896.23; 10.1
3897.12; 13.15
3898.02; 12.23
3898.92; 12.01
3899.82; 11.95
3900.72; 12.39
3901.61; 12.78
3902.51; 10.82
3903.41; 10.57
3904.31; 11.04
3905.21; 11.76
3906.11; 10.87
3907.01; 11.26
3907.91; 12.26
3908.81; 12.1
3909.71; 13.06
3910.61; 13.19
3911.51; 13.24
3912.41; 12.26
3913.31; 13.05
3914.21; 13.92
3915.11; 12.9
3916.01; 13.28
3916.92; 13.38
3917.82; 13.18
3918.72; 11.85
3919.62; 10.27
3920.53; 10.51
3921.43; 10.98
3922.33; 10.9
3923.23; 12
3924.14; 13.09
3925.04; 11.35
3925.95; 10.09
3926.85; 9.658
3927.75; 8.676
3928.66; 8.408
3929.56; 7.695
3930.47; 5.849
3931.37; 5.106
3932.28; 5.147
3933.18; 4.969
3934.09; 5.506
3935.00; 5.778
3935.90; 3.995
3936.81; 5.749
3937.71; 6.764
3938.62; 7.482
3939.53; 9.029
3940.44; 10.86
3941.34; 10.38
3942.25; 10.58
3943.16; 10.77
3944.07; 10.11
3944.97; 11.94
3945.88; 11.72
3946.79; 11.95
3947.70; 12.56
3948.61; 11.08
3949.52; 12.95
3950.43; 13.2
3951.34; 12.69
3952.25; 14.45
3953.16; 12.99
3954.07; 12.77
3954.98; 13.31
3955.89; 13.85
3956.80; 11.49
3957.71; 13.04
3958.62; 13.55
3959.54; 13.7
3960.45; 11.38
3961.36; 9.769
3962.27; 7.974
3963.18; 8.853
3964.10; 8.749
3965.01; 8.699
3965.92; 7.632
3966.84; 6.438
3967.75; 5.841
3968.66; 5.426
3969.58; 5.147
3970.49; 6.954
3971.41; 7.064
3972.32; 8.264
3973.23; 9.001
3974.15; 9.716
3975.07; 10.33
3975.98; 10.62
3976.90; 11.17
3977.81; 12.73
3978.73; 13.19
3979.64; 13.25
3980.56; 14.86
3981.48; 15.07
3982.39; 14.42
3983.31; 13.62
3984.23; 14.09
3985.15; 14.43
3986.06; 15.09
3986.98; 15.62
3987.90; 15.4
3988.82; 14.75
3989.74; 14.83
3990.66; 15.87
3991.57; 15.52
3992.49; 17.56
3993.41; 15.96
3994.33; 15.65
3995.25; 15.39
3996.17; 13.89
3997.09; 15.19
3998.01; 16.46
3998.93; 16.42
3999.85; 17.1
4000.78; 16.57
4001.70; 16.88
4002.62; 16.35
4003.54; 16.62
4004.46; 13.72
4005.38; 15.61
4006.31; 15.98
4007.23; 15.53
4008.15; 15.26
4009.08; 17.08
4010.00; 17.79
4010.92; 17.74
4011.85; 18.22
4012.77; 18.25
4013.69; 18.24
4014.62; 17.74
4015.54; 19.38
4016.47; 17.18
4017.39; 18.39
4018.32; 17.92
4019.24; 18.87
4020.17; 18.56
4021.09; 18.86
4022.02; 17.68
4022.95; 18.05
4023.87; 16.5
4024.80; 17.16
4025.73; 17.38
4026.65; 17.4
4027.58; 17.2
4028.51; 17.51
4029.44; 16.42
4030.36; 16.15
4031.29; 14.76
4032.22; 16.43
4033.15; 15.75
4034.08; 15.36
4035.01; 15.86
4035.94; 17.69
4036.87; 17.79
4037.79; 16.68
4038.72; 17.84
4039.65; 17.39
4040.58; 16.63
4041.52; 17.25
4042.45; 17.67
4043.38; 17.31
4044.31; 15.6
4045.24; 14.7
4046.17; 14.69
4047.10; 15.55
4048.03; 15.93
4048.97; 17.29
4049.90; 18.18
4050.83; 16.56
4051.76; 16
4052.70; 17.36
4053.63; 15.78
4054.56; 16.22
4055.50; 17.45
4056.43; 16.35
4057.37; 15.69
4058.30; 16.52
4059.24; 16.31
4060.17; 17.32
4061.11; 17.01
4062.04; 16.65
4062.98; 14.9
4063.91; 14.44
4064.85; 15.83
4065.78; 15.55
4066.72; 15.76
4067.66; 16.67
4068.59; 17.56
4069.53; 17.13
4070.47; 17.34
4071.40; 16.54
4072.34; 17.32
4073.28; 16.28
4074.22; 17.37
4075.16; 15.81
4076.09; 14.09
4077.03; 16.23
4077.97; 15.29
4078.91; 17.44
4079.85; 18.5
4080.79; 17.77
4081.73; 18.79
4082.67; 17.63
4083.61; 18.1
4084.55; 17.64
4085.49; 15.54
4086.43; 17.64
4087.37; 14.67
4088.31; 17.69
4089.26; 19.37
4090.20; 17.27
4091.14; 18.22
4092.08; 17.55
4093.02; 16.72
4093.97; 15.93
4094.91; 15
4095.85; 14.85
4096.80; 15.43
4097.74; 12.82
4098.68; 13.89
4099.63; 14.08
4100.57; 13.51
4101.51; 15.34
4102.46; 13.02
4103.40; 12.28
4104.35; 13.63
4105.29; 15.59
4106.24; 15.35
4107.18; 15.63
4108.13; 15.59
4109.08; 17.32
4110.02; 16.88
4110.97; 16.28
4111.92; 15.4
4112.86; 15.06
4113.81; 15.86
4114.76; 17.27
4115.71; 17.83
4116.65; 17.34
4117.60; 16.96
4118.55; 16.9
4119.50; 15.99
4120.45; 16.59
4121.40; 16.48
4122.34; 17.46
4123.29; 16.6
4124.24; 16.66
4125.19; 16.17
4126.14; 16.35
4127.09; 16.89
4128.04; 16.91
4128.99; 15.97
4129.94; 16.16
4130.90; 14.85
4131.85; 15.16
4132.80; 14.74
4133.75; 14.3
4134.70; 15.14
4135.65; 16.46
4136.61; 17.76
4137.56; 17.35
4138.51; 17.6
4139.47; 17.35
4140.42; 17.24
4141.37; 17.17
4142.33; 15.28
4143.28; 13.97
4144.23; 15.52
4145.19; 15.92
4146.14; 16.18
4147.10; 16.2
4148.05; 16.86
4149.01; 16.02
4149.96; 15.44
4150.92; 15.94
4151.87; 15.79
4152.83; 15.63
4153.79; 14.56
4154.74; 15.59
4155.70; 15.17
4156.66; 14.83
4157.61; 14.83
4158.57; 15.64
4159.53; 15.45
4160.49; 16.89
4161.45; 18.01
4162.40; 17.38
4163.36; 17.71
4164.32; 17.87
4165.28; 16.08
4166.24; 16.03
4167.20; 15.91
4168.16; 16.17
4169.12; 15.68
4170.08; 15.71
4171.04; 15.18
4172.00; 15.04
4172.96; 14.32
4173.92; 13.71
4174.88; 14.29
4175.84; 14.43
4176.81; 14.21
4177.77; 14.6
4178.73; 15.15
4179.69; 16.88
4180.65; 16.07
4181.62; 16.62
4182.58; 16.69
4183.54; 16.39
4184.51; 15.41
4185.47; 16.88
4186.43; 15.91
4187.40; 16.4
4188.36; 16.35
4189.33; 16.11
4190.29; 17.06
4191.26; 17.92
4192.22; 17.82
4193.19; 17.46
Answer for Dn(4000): 1.70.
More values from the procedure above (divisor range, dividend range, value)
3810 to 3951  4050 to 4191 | 1.79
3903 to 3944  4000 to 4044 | 1.78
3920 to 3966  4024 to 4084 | 1.74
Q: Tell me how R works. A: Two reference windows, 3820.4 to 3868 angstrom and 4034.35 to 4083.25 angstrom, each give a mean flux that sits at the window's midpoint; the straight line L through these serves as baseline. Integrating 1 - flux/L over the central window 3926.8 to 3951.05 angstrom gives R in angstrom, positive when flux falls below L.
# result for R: 7.21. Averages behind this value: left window 9.27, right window 16.6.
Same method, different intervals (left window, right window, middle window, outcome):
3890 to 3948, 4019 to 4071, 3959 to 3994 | 4.88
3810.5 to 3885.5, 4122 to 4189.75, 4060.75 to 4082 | -3.40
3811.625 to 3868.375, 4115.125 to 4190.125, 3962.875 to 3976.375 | 4.75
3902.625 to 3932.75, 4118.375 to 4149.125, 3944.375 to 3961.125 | -1.13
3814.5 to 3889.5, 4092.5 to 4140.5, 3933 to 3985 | 7.51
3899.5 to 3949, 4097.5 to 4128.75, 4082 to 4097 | -1.76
